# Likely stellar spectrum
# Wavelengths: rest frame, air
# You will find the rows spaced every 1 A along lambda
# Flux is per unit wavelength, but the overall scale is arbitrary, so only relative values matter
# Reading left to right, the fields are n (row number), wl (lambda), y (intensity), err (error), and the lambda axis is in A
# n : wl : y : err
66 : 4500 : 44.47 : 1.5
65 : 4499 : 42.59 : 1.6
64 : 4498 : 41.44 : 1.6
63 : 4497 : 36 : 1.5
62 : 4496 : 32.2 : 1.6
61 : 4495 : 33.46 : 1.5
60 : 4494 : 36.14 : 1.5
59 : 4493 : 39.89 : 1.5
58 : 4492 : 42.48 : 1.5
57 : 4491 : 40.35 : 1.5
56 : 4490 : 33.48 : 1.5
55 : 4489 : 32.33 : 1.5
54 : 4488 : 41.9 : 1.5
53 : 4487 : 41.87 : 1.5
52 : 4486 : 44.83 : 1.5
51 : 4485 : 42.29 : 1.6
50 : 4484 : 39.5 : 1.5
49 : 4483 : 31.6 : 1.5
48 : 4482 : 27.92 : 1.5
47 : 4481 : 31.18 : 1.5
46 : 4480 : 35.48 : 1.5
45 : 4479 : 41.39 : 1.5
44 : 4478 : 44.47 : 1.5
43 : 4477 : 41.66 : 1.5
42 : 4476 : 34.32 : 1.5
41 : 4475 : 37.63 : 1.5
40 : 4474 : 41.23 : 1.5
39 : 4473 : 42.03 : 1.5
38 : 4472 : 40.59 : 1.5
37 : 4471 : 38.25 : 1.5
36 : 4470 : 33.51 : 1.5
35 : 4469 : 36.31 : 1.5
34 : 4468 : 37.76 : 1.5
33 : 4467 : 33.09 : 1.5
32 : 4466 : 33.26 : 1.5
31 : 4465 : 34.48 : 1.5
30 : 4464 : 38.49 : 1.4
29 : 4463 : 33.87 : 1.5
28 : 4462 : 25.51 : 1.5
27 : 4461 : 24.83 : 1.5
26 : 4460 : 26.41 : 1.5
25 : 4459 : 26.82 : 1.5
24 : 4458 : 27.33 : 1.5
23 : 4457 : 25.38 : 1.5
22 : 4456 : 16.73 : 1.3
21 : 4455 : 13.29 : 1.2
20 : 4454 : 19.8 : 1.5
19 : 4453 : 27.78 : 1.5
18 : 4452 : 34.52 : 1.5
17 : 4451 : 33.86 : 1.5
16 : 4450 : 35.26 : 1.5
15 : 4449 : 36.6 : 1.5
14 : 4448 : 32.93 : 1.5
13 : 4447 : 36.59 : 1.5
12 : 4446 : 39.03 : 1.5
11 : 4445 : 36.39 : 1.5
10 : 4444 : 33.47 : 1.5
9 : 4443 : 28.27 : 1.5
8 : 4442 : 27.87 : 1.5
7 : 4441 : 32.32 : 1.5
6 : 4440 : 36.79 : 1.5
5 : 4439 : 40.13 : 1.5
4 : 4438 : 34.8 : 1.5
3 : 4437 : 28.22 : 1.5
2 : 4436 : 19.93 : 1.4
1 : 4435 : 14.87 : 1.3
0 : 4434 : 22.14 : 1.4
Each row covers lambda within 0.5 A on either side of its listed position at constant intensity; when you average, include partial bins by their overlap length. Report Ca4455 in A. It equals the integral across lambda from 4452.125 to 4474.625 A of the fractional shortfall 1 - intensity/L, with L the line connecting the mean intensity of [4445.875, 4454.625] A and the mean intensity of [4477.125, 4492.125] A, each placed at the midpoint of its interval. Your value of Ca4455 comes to 2.5 A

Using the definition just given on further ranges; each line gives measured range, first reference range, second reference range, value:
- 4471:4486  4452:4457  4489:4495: -3.1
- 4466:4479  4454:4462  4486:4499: -4.0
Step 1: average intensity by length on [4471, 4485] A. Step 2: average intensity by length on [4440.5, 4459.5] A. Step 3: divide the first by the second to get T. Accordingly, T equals 1.3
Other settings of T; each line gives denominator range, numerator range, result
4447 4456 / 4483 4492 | 1.36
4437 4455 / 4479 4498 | 1.14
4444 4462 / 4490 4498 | 1.28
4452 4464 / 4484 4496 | 1.53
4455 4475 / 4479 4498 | 1.16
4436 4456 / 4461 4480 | 1.17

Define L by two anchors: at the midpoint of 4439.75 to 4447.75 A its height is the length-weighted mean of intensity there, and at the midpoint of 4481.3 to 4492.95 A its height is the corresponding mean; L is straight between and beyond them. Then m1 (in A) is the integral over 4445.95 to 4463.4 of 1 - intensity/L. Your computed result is 3.2 A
